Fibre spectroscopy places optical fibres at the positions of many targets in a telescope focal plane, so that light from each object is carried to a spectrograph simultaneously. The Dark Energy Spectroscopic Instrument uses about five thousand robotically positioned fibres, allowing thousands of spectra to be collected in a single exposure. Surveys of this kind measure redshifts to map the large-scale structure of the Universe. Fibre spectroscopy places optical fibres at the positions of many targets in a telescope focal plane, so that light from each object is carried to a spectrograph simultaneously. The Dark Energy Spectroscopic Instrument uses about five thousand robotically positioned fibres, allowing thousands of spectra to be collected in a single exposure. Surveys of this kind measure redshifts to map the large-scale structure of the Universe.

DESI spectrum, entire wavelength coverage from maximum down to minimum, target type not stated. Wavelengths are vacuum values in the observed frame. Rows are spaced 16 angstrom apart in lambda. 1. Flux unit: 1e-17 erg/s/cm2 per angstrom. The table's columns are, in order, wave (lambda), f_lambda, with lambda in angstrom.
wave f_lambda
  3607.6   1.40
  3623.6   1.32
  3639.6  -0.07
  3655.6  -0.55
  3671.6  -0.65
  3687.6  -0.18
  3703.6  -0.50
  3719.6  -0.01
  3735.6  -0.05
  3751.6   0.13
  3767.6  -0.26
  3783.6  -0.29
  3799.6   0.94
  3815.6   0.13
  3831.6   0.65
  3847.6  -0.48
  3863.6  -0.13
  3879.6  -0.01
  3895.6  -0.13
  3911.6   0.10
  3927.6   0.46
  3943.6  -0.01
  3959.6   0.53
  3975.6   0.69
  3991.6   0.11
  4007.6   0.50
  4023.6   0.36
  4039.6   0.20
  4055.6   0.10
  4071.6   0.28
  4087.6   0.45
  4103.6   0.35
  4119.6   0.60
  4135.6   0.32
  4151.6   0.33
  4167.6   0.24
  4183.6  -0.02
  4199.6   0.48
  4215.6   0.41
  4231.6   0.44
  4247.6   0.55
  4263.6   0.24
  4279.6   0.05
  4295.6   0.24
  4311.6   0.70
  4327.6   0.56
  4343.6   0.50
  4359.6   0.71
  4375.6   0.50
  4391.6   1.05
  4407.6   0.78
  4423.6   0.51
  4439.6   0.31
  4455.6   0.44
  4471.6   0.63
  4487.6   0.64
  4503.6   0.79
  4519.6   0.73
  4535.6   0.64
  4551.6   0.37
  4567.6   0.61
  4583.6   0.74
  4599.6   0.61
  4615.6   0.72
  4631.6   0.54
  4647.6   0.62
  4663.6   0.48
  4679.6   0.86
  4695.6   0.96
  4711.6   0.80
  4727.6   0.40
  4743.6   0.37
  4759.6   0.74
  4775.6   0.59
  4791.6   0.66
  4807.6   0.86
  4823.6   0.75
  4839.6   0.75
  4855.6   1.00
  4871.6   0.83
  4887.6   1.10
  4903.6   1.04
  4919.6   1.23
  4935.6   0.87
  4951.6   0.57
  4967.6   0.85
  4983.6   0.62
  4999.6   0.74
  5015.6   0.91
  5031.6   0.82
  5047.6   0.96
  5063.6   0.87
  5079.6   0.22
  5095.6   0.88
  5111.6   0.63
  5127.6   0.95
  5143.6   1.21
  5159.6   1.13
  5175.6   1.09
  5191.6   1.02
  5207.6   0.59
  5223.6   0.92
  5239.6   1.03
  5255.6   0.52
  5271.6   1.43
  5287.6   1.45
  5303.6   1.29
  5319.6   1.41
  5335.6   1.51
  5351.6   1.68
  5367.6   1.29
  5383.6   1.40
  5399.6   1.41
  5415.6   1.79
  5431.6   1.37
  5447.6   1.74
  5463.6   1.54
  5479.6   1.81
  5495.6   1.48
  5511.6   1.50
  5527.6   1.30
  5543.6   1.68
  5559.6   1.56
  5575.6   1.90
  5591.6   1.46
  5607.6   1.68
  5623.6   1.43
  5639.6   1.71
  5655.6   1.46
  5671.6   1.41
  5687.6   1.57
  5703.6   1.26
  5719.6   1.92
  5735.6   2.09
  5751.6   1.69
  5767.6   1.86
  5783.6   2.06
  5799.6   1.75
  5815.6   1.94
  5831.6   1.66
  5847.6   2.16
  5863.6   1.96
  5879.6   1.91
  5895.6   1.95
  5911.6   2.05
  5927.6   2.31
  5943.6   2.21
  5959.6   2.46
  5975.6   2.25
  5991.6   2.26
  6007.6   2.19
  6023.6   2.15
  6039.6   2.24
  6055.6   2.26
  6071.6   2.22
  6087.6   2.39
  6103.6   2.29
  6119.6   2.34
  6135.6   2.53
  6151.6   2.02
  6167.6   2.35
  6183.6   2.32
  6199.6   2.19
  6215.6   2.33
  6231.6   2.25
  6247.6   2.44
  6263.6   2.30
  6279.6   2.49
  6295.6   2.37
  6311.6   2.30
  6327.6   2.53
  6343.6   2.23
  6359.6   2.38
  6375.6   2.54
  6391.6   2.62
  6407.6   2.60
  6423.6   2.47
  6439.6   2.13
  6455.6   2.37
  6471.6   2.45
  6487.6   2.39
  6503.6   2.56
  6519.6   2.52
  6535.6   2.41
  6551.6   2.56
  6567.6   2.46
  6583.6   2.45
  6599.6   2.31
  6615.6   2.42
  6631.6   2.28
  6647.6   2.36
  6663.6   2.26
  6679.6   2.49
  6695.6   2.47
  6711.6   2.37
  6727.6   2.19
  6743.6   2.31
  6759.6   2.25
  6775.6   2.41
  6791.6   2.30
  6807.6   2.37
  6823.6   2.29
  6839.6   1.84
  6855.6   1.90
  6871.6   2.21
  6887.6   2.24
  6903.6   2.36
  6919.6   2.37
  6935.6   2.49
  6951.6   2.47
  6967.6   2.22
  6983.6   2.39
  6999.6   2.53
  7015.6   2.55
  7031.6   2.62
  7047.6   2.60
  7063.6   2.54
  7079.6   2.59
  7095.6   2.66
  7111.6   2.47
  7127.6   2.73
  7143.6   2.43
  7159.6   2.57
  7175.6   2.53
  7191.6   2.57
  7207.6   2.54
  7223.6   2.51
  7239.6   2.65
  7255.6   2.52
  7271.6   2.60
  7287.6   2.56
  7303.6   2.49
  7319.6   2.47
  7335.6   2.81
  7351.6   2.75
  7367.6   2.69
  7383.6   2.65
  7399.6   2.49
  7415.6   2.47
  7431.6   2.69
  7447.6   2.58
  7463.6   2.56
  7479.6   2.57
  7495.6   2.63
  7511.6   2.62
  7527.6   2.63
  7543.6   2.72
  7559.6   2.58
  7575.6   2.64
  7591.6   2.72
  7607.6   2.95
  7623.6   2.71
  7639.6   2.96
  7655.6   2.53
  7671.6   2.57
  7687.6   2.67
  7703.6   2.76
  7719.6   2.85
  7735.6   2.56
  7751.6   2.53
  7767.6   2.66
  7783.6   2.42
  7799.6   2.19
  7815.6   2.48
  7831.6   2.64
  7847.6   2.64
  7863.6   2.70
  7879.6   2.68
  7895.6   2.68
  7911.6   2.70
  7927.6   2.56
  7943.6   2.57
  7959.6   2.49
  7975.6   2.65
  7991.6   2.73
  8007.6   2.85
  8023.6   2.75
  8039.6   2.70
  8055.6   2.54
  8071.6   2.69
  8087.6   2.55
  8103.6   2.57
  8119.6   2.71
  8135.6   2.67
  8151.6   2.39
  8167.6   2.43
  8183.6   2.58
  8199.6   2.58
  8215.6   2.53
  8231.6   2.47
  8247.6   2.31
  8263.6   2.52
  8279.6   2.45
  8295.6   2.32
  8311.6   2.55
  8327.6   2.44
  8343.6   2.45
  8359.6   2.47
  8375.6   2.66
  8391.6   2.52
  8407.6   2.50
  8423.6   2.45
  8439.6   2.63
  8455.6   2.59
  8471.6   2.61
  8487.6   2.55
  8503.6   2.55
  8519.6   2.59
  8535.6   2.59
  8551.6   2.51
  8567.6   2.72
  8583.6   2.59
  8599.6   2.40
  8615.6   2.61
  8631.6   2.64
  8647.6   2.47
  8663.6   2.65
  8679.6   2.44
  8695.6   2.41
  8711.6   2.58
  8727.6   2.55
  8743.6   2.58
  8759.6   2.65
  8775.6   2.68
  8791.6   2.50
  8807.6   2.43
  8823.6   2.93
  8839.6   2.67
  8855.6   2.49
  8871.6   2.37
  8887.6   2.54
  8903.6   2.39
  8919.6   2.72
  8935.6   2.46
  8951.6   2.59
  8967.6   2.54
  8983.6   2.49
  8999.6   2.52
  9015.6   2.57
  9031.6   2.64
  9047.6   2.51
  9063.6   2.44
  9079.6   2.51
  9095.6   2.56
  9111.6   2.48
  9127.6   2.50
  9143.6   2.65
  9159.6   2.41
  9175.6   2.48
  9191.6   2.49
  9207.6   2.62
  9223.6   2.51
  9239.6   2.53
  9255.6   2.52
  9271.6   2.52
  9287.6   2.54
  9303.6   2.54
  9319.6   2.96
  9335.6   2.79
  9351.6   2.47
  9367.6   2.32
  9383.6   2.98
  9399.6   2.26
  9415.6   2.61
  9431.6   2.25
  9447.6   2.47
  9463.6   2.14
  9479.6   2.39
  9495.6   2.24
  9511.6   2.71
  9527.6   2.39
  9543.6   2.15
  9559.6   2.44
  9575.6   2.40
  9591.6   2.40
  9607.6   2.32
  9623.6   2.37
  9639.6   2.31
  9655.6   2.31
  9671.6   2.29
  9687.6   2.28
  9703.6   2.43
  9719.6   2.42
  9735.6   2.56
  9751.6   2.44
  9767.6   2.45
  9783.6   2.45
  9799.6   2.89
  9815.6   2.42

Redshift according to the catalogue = 0.32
